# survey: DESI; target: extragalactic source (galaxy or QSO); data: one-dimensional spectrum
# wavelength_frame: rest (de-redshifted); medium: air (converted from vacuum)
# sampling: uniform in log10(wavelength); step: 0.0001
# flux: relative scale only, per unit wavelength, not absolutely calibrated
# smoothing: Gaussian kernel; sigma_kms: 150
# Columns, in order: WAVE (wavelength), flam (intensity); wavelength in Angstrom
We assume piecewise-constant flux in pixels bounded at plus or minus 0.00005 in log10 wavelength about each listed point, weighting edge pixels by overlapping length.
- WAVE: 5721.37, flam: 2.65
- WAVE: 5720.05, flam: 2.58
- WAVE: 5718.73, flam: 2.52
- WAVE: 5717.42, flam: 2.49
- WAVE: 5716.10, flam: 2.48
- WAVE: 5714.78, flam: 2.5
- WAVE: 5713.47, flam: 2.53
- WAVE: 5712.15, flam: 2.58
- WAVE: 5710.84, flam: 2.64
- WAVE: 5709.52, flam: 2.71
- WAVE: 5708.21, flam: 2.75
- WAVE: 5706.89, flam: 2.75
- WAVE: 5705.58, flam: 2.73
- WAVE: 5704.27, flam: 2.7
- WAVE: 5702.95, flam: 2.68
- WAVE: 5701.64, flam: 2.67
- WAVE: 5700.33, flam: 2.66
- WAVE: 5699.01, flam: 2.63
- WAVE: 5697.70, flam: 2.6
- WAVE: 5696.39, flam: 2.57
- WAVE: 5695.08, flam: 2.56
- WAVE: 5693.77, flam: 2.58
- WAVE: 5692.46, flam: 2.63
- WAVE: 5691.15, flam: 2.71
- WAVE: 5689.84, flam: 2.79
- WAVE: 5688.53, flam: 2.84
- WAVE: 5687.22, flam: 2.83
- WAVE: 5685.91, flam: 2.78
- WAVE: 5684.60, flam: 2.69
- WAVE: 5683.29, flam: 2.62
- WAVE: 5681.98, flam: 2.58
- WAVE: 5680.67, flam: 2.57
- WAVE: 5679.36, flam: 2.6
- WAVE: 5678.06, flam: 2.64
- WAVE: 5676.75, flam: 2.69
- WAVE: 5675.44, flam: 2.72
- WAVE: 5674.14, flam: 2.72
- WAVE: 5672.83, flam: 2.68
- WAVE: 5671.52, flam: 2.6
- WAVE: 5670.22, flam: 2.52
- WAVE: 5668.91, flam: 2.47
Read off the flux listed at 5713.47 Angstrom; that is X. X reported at 2.53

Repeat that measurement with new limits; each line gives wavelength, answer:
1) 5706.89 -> 2.75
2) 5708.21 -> 2.75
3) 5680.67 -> 2.57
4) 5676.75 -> 2.69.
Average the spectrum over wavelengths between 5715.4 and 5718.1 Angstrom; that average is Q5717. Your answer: 2.48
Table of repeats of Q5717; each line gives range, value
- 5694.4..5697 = 2.57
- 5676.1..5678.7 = 2.66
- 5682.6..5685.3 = 2.65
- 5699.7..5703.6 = 2.67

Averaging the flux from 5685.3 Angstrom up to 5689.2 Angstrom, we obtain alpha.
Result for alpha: 2.82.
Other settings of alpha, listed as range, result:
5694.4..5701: 2.6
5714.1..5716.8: 2.49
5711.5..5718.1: 2.52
